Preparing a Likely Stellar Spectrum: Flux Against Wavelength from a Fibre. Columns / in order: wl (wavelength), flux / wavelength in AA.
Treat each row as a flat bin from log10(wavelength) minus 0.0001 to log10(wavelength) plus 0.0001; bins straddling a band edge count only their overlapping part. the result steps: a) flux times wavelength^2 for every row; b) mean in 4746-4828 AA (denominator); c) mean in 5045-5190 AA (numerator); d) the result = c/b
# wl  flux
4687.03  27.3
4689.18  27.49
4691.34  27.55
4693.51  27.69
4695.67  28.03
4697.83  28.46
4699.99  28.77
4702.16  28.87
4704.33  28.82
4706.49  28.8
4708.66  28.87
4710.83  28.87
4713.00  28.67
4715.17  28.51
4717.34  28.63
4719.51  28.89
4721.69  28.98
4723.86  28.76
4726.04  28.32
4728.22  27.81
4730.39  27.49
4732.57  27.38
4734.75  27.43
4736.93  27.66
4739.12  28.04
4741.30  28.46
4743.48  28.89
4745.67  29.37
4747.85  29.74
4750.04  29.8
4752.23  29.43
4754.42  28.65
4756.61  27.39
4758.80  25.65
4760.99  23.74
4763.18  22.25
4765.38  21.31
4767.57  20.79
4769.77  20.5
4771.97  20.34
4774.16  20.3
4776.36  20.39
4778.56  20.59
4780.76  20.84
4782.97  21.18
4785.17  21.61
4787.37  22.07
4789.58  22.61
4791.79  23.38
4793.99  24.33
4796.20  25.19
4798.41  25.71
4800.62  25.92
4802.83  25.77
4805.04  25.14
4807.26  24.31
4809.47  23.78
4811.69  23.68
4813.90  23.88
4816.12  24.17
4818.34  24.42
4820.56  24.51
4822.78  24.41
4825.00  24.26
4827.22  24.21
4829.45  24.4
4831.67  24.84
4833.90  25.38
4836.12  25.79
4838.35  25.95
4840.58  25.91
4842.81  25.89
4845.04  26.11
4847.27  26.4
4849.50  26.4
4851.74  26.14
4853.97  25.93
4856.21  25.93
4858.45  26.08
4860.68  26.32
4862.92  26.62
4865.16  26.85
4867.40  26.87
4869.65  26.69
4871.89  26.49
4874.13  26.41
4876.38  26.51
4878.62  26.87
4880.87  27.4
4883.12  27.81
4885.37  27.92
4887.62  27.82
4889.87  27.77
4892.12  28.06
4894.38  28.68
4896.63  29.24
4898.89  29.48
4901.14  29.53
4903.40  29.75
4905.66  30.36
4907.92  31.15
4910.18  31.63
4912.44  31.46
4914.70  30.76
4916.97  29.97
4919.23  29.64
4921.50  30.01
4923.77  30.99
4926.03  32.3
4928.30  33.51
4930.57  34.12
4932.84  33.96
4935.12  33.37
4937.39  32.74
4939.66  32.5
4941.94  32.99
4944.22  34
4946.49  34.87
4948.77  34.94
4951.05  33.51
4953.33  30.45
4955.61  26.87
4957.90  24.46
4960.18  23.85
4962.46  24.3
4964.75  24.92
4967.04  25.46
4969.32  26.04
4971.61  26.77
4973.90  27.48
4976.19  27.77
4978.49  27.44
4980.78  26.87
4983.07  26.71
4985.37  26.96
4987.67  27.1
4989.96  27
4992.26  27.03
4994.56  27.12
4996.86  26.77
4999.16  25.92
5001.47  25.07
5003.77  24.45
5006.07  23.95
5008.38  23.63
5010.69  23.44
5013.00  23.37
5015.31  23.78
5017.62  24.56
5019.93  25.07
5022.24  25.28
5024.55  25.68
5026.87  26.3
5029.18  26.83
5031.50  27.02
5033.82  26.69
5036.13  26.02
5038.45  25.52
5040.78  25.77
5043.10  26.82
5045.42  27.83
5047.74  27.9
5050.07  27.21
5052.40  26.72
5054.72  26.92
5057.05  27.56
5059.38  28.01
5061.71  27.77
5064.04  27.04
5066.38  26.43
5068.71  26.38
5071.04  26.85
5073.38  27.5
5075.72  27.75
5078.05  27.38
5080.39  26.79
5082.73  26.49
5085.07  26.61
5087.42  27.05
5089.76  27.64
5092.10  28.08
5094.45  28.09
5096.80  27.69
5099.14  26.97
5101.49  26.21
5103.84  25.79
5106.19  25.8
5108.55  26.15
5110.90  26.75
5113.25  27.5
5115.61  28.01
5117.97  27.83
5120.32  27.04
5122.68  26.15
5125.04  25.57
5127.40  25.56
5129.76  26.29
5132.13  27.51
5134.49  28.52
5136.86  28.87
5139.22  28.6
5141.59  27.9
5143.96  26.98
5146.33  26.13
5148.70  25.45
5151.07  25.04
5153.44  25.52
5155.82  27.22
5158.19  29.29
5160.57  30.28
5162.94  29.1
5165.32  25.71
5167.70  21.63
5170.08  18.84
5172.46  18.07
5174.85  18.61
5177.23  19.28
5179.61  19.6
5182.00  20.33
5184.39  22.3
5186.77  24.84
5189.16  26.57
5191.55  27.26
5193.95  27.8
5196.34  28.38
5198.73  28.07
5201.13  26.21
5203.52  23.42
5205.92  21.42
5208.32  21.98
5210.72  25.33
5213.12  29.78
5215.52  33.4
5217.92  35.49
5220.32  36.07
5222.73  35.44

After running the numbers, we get 1.24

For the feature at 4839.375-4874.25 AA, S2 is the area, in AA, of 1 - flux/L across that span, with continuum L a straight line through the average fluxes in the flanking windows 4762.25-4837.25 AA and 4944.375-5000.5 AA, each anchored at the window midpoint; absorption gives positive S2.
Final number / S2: -2.2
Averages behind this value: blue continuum 23.3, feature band 26.3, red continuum 27.6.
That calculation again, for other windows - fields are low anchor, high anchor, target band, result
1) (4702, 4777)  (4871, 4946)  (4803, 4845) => 5.50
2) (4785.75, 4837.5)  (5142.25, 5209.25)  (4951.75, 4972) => -1.31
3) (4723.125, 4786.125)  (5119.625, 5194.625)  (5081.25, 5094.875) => -1.11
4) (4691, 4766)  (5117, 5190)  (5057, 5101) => -2.74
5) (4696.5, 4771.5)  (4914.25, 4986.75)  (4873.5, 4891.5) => 1.00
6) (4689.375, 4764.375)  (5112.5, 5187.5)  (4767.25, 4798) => 6.50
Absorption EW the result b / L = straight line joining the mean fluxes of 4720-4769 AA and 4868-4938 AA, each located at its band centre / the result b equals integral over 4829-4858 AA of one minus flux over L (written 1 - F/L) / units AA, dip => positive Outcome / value 3.0 AA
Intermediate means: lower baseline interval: 27.1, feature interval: 25.8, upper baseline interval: 29.7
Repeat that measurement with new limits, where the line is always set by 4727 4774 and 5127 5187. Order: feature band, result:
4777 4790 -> 2.3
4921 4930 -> -2.2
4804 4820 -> 1.1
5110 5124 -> -1.2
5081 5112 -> -2.2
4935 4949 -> -4.4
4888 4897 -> -0.9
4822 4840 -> 0.7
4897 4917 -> -3.7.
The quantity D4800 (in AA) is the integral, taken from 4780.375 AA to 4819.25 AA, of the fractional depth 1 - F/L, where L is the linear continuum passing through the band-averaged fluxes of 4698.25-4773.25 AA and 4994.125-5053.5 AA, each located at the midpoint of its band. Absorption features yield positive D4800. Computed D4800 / 4.41 AA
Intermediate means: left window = 27.2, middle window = 23.8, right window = 25.7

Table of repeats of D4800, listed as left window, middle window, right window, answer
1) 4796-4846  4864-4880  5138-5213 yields -1.13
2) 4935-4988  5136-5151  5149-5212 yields -1.21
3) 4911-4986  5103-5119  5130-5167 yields 0.56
